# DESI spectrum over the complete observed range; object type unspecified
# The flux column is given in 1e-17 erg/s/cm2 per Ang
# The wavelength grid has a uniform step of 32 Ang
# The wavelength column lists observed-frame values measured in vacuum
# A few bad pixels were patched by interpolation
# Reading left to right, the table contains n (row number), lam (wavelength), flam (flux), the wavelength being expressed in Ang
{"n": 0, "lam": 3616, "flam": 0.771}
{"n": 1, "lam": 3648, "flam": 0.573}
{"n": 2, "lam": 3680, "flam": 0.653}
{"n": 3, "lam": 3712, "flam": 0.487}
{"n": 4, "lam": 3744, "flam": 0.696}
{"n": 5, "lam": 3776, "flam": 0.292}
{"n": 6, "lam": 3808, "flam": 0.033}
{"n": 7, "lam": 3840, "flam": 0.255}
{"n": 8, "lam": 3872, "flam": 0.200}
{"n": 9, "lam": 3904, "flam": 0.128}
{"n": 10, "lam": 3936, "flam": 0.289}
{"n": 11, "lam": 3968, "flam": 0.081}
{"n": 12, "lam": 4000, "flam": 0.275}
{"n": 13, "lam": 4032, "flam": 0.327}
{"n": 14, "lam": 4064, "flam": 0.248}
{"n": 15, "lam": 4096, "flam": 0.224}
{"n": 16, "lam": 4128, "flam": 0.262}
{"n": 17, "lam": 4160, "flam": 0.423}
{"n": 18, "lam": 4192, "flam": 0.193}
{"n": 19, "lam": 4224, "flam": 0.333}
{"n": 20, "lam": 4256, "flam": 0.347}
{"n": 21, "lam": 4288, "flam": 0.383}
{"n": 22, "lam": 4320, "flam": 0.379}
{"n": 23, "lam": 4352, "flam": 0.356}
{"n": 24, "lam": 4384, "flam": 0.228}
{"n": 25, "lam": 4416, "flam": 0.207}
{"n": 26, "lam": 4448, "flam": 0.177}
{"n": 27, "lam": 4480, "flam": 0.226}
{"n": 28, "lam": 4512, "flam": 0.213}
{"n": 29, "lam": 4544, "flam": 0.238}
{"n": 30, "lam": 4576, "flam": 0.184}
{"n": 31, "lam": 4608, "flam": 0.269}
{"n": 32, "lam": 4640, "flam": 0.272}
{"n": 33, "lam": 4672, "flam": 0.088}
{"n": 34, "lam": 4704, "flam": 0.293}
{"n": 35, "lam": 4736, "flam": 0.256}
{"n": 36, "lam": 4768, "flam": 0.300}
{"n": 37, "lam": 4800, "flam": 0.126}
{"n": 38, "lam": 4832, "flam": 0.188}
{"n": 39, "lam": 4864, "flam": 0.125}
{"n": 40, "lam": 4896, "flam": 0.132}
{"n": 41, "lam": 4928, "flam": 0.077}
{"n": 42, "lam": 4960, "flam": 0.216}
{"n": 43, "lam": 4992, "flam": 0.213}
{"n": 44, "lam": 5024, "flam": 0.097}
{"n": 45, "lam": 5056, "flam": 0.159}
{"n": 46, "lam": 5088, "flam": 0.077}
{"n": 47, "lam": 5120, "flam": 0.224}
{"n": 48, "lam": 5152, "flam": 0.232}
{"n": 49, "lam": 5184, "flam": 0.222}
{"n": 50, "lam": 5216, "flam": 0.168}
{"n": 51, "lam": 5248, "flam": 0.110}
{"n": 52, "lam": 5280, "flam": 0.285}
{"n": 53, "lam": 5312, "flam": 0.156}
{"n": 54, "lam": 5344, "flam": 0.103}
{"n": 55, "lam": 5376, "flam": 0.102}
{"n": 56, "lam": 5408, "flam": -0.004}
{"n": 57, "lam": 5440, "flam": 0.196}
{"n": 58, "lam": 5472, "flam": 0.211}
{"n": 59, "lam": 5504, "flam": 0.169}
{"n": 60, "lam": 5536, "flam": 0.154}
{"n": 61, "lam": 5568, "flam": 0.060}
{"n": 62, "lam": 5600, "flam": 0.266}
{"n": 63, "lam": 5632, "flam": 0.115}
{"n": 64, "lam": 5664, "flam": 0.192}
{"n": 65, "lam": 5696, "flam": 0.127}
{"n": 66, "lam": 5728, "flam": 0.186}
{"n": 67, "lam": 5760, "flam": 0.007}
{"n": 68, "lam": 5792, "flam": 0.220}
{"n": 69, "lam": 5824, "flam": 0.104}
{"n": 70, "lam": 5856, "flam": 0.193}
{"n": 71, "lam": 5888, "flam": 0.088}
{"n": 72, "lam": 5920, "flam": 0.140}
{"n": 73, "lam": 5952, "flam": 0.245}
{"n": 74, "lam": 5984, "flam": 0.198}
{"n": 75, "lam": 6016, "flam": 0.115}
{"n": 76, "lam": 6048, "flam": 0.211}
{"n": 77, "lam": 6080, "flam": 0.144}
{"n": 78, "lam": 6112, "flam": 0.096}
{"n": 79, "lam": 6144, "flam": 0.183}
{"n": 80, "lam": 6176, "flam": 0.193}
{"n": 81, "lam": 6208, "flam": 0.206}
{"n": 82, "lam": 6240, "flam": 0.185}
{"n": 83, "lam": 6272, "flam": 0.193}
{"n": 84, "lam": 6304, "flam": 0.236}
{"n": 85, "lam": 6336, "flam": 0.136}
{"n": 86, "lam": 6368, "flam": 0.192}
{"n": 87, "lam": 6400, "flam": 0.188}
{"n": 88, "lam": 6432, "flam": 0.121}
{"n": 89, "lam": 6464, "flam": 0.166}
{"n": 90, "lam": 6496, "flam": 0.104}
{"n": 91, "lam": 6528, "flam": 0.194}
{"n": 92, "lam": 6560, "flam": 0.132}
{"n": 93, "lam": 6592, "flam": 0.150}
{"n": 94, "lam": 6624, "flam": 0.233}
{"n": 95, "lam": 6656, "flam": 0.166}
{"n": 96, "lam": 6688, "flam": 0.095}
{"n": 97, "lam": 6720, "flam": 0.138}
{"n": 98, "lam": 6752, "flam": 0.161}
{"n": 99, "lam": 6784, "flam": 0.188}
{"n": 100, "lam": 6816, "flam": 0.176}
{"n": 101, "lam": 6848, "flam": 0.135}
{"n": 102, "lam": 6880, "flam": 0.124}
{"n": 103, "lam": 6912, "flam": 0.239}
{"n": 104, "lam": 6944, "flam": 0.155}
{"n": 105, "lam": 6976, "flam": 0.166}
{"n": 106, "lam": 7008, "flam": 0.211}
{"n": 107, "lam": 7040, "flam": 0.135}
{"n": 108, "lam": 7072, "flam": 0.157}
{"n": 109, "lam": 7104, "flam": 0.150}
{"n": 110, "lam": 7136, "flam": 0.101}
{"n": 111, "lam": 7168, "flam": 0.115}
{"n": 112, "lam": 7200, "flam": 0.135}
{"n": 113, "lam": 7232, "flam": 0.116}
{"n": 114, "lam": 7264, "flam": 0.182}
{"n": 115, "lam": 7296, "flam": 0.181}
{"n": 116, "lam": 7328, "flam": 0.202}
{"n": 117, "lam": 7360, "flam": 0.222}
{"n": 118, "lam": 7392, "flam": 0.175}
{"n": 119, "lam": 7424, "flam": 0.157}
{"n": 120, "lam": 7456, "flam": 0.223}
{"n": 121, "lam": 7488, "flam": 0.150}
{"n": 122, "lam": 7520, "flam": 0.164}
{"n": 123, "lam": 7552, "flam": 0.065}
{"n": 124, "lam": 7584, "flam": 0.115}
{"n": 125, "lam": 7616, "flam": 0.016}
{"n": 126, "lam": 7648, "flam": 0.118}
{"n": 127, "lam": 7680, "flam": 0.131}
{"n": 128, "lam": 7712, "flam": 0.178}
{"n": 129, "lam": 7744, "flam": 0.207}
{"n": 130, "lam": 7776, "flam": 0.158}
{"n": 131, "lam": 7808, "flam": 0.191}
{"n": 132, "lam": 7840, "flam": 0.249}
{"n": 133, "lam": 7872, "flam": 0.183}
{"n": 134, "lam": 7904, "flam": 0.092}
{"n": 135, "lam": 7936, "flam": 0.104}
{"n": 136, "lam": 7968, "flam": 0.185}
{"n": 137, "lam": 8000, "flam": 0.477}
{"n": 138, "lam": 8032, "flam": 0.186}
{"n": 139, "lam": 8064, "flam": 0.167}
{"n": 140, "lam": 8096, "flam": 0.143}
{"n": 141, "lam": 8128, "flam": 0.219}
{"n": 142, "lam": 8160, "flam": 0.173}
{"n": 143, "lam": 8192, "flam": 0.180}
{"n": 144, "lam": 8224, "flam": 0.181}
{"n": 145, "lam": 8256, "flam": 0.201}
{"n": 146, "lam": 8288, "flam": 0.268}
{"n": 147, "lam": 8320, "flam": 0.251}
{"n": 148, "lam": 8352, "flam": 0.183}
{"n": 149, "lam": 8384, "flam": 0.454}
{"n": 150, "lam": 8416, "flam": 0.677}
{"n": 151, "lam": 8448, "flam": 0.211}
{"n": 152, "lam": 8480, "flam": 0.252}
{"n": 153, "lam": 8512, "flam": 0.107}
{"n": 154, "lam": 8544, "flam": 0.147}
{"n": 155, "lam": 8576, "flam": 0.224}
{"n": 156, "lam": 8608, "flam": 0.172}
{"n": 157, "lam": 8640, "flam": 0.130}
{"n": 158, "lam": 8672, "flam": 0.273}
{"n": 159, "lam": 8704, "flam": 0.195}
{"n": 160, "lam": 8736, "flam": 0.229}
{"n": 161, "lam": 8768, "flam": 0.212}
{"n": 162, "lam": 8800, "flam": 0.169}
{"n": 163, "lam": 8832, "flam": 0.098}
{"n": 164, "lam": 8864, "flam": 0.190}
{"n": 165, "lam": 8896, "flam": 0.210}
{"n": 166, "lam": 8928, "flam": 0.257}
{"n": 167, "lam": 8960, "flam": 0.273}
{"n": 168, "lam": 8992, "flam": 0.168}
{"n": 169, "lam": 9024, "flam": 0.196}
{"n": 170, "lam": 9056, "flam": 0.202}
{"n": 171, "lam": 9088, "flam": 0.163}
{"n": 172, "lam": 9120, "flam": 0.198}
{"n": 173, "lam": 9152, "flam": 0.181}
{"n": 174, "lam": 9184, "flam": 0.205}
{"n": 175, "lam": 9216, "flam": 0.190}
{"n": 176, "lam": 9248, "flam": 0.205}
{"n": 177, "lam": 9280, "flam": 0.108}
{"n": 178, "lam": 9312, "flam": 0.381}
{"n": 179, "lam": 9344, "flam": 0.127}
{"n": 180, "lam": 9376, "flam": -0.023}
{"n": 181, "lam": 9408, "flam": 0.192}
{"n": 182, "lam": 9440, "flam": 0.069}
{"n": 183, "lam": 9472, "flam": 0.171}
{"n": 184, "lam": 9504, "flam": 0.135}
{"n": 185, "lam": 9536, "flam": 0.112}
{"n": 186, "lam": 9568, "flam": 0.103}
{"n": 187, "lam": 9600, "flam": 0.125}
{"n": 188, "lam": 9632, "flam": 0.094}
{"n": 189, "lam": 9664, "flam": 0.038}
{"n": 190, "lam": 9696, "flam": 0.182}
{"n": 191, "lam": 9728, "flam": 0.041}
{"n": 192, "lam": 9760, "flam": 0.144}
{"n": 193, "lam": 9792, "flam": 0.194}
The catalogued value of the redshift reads 1.148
